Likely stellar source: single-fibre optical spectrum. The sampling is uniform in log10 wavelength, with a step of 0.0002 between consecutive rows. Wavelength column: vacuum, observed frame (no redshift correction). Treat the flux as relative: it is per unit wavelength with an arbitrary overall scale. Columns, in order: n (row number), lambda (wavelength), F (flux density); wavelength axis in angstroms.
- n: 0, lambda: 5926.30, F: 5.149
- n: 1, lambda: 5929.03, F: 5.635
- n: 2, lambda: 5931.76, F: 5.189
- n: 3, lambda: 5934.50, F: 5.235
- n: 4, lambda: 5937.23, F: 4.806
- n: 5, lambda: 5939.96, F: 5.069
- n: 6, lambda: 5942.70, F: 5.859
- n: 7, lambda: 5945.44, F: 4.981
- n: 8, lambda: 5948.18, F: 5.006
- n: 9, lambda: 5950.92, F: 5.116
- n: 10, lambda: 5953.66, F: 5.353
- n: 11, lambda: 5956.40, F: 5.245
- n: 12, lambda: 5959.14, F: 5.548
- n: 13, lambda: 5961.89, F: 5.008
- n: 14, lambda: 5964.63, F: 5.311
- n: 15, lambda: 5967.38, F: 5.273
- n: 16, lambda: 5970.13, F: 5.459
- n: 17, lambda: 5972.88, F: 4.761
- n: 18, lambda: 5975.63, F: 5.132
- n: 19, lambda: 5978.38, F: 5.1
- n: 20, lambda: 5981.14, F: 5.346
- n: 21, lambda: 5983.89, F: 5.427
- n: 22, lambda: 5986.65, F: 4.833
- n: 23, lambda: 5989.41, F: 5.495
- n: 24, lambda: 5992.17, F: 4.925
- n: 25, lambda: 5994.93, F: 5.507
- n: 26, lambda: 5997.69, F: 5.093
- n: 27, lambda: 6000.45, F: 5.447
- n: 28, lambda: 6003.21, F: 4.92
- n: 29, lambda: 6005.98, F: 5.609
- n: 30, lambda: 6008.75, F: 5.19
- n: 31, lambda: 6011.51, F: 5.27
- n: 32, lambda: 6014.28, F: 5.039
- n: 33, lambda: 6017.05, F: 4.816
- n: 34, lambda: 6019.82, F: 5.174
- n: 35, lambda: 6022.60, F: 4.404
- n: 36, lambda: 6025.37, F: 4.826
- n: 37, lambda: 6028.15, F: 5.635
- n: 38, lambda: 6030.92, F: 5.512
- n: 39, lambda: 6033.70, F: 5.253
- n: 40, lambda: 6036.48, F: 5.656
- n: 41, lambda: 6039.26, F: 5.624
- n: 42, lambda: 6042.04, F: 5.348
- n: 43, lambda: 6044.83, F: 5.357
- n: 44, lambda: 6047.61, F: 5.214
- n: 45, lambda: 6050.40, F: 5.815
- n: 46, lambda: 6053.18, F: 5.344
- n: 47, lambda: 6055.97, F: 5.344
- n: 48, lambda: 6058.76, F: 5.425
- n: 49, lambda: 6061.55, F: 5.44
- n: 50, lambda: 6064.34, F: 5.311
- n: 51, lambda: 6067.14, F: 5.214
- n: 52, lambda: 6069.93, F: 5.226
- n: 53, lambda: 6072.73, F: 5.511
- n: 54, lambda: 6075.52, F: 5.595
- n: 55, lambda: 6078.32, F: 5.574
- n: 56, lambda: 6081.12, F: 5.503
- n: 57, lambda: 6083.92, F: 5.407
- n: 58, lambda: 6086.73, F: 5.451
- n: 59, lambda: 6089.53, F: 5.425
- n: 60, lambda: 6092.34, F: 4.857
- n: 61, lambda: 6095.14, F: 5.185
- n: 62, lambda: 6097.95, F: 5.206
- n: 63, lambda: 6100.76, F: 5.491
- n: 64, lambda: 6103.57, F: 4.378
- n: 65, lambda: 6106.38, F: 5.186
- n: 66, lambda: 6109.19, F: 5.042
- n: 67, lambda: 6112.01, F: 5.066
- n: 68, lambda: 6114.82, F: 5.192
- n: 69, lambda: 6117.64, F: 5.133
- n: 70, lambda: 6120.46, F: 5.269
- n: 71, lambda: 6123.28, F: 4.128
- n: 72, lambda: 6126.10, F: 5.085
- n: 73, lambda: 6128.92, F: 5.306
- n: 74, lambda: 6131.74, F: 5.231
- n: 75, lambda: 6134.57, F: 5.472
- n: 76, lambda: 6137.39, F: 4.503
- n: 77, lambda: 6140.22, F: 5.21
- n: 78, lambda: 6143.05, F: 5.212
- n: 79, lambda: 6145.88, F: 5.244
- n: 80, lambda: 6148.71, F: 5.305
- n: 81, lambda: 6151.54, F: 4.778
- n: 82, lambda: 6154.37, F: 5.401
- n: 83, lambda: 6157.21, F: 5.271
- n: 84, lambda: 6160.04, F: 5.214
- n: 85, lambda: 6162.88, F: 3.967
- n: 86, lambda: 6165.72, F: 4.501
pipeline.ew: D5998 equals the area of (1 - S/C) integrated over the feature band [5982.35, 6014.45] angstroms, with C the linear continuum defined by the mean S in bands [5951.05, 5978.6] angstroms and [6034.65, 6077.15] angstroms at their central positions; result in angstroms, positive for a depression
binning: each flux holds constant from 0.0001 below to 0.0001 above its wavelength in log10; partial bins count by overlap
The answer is 0.4 angstroms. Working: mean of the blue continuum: 5.22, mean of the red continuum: 5.43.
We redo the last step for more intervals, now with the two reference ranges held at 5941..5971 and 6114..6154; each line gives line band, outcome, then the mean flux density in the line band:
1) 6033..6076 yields -2.0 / 5.42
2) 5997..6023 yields 0.5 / 5.12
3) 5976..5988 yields 0.2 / 5.17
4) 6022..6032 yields 0.1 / 5.14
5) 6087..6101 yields -0.3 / 5.23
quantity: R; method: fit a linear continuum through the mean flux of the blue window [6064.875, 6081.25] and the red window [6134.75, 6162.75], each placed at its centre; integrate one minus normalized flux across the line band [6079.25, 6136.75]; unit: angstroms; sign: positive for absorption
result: 1.4 angstroms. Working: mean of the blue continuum 5.43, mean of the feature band 5.15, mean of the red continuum 5.09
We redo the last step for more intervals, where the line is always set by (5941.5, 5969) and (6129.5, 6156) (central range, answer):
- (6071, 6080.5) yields -0.6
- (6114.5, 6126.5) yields 0.6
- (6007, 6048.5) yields 0.0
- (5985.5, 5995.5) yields 0.1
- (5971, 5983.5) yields 0.3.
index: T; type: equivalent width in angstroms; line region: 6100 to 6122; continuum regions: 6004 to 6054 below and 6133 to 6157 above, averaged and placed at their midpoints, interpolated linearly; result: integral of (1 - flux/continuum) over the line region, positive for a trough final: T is 0.5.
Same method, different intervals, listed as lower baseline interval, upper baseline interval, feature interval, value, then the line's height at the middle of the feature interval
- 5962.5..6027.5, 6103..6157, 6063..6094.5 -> -1.6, 5.1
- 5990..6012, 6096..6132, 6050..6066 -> -0.8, 5.15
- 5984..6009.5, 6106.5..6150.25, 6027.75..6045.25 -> -1.0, 5.19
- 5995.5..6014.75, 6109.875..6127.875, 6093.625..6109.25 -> -0.2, 5.03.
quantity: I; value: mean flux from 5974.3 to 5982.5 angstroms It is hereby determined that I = 5.19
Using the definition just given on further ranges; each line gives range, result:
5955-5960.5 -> 5.4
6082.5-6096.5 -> 5.26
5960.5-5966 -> 5.16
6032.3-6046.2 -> 5.44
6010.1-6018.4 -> 5.05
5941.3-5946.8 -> 5.41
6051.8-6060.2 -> 5.37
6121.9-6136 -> 5.05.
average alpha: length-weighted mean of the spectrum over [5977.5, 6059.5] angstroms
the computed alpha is 5.26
